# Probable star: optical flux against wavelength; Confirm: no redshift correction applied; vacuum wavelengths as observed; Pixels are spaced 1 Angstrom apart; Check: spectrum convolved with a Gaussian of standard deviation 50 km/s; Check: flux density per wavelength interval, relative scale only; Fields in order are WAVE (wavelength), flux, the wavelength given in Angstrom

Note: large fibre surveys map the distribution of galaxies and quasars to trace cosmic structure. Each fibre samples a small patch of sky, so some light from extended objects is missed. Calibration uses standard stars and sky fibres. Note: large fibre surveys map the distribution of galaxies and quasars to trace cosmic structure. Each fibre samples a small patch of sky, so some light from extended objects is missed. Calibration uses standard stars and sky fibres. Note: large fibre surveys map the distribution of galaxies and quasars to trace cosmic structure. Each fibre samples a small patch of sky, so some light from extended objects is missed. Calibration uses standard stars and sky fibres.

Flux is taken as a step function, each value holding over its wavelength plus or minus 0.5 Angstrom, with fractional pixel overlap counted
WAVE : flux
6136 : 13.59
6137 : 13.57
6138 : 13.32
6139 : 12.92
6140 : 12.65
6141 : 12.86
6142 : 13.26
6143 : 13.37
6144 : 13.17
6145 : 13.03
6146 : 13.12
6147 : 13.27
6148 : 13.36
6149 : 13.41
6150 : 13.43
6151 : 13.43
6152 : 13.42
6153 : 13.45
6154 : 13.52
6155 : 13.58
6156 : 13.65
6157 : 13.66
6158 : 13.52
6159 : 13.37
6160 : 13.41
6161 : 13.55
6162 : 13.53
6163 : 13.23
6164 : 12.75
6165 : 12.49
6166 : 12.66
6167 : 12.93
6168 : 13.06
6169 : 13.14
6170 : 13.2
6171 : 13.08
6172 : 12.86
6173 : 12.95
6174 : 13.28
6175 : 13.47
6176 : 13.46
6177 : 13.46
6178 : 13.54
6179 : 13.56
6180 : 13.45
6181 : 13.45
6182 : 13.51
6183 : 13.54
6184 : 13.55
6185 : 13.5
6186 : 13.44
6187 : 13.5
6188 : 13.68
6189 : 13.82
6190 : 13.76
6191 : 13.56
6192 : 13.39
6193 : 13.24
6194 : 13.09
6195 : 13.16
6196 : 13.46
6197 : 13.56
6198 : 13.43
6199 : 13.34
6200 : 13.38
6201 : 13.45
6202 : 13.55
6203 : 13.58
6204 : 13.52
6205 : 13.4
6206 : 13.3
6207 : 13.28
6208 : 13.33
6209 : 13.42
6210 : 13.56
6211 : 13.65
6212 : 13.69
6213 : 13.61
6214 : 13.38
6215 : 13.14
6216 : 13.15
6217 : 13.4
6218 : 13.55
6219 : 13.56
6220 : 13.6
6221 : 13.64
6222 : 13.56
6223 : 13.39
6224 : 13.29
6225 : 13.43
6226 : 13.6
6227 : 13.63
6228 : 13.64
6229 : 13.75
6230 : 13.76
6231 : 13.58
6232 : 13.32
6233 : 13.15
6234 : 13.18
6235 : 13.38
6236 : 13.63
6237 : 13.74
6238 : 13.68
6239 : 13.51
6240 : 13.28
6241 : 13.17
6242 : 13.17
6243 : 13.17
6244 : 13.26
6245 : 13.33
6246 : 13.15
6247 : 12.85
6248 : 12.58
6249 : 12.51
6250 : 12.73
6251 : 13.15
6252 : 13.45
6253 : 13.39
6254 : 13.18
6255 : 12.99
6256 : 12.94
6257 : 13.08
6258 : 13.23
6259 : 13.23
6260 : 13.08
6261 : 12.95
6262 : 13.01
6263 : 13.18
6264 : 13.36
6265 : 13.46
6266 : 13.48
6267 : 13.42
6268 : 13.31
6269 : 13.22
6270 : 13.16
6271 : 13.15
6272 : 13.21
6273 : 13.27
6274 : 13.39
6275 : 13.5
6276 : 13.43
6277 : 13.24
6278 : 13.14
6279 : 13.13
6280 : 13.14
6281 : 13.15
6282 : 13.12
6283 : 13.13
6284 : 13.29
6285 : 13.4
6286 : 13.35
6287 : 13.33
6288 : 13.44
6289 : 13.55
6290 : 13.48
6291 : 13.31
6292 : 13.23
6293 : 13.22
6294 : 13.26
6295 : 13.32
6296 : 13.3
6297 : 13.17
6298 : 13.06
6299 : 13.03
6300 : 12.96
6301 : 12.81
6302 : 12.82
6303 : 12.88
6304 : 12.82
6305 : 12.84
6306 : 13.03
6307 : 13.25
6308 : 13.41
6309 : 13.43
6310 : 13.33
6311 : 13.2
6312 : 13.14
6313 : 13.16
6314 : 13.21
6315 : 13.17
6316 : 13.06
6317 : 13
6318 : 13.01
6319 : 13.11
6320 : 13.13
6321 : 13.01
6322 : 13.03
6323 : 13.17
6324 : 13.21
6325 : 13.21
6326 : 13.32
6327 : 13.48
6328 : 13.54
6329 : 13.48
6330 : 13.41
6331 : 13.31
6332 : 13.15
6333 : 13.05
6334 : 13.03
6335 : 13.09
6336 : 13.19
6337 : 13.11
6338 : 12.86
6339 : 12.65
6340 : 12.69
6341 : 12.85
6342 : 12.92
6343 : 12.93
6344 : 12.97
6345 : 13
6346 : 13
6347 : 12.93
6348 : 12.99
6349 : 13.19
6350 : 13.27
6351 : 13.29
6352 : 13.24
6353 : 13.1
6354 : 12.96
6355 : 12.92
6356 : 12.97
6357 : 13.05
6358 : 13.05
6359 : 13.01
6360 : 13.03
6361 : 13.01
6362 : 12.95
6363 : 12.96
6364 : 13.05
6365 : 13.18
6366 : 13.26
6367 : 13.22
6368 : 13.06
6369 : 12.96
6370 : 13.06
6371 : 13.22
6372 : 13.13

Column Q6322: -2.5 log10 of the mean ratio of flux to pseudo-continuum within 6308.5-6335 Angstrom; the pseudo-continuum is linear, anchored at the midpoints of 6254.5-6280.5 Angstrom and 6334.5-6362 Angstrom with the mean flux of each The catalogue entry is -0.01 mag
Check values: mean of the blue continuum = 13.2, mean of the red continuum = 13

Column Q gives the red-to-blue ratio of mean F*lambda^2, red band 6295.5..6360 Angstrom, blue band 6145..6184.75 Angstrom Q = 1.04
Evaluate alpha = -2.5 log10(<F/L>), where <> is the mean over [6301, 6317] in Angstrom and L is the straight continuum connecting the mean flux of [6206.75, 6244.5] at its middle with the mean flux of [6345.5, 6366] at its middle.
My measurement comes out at 0.01 mag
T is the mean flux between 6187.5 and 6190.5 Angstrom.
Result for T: 13.8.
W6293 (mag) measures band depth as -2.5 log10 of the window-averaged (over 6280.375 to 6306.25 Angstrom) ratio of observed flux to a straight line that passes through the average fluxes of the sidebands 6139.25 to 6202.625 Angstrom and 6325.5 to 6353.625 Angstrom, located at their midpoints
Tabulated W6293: 0.00 mag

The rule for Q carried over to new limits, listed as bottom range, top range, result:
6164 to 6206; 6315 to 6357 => 1.03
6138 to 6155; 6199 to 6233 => 1.04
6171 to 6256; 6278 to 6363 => 1.01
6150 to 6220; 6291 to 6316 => 1.02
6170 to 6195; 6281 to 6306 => 1.02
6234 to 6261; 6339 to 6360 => 1.02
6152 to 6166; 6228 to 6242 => 1.03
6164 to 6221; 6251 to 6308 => 1.02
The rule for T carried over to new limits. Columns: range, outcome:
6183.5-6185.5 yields 13.5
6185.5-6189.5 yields 13.6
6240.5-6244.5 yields 13.2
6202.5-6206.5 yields 13.4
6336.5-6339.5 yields 12.9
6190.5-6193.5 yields 13.4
